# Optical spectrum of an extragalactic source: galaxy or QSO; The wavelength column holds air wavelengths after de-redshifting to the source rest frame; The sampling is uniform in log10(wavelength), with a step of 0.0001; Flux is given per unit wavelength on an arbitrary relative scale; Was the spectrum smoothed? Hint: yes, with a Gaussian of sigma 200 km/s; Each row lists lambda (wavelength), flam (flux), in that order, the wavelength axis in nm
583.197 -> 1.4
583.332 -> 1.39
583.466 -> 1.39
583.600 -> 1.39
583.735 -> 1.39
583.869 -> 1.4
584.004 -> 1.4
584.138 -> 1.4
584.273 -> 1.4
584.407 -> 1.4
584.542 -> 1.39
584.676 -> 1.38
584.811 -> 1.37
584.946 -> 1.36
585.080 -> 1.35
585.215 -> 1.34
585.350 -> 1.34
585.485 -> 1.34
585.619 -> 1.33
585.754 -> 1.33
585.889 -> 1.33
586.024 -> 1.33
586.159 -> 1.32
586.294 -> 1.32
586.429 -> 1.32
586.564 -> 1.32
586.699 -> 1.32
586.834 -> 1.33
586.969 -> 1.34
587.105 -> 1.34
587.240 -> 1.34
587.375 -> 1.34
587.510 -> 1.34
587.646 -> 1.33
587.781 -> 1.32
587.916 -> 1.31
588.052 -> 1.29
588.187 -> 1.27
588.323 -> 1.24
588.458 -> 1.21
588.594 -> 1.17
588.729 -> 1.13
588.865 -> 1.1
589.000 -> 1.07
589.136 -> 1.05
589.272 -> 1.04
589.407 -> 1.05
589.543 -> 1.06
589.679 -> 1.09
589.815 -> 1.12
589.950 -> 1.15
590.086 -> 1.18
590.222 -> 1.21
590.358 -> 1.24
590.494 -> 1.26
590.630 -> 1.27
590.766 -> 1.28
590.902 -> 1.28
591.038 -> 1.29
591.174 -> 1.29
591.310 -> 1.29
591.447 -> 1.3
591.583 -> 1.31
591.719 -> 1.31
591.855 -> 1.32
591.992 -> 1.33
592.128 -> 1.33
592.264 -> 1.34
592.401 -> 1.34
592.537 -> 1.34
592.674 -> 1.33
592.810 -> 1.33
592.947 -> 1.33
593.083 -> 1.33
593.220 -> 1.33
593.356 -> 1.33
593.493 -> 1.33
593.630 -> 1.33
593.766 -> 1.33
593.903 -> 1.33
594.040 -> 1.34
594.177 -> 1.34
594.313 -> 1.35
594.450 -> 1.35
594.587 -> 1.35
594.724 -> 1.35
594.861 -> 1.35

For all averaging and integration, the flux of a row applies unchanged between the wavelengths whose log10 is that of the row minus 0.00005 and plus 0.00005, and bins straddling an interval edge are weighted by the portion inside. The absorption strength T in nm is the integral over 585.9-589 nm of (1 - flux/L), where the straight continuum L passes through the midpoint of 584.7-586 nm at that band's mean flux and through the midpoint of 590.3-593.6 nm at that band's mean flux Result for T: 0.115 nm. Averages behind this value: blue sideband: 1.34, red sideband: 1.31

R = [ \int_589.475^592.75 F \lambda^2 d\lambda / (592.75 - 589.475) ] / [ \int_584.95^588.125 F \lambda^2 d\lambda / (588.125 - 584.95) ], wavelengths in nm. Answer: 1.0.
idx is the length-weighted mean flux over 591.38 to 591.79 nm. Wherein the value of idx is 1.31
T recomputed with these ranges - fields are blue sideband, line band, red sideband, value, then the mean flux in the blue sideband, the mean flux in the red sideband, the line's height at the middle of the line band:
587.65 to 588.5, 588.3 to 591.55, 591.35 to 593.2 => 0.294 nm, 1.28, 1.33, 1.3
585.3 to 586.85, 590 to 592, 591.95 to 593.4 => 0.086 nm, 1.33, 1.33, 1.33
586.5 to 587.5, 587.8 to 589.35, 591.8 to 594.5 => 0.185 nm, 1.33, 1.33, 1.33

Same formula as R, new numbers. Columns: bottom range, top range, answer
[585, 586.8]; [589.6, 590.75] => 0.91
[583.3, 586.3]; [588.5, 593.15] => 0.92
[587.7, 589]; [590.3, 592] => 1.07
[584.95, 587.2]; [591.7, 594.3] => 1.02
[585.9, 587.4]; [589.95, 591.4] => 0.96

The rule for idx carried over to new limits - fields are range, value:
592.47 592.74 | 1.33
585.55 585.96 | 1.33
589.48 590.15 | 1.12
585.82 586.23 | 1.33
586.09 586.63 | 1.32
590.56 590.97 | 1.28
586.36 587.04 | 1.33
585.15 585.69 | 1.34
